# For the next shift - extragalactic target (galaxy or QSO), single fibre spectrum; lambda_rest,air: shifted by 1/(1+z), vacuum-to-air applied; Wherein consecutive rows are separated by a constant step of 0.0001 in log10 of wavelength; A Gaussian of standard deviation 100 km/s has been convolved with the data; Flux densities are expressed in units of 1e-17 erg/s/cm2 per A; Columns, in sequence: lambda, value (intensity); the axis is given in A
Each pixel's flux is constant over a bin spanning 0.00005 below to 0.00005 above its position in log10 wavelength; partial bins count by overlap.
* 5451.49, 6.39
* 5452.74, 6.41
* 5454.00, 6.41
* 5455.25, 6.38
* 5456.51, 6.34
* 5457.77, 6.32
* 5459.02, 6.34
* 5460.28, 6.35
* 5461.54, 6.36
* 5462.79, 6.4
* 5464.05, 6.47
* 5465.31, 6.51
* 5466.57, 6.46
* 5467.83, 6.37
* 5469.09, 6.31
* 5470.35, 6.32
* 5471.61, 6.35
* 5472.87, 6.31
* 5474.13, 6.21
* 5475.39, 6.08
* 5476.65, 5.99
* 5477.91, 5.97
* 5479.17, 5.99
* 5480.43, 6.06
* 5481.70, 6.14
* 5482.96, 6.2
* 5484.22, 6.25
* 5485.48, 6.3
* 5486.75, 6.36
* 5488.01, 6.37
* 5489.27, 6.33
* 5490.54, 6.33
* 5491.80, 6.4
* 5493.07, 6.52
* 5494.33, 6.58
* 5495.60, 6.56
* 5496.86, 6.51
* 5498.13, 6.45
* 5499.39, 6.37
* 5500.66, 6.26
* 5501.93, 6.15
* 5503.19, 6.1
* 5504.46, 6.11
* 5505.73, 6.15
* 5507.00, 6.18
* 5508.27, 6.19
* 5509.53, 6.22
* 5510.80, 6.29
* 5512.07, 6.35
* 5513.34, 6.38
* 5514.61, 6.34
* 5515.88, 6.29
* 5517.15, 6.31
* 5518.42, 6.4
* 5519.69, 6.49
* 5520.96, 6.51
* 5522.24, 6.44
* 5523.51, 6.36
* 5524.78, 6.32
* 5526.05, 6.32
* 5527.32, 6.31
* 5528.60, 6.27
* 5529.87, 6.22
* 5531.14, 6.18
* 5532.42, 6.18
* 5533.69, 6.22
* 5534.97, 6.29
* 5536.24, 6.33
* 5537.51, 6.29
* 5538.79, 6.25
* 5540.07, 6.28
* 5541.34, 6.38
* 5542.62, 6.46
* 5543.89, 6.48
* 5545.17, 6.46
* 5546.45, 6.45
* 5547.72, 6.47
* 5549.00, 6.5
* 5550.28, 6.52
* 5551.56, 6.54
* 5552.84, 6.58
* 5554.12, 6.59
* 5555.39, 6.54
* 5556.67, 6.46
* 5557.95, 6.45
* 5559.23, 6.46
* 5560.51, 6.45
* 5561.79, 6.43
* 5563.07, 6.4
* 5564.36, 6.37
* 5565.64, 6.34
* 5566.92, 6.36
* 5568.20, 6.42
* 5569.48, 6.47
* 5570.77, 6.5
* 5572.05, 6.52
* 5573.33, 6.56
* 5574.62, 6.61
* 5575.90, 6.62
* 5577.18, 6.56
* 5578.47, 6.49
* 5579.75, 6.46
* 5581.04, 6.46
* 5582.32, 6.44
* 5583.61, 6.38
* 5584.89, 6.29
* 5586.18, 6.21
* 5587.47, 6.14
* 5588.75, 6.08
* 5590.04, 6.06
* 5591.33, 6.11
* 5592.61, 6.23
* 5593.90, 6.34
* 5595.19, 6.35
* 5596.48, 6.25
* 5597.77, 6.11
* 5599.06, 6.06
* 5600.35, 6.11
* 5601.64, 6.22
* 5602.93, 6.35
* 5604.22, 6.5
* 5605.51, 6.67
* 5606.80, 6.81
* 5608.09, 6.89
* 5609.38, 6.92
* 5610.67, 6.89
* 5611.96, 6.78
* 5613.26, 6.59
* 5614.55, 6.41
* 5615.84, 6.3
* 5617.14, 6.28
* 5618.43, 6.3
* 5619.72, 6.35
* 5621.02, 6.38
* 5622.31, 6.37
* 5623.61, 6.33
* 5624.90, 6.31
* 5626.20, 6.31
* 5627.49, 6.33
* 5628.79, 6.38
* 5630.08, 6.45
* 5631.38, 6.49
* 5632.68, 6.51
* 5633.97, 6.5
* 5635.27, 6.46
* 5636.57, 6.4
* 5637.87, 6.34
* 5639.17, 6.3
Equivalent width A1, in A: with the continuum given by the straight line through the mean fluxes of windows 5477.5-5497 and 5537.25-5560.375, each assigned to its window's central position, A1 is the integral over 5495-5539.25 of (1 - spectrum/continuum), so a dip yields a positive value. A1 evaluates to 0.52 A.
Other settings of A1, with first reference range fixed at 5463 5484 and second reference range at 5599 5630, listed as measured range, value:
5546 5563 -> -0.3 A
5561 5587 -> -0.2 A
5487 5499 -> -0.3 A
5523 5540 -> 0.2 A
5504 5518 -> 0.1 A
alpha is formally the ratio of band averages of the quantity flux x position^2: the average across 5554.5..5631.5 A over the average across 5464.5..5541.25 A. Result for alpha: 1.1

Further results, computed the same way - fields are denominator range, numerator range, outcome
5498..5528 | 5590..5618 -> 1.05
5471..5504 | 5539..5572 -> 1.05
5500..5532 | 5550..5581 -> 1.05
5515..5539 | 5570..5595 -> 1.03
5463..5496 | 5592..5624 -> 1.07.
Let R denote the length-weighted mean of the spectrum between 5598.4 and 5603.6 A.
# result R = 6.18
